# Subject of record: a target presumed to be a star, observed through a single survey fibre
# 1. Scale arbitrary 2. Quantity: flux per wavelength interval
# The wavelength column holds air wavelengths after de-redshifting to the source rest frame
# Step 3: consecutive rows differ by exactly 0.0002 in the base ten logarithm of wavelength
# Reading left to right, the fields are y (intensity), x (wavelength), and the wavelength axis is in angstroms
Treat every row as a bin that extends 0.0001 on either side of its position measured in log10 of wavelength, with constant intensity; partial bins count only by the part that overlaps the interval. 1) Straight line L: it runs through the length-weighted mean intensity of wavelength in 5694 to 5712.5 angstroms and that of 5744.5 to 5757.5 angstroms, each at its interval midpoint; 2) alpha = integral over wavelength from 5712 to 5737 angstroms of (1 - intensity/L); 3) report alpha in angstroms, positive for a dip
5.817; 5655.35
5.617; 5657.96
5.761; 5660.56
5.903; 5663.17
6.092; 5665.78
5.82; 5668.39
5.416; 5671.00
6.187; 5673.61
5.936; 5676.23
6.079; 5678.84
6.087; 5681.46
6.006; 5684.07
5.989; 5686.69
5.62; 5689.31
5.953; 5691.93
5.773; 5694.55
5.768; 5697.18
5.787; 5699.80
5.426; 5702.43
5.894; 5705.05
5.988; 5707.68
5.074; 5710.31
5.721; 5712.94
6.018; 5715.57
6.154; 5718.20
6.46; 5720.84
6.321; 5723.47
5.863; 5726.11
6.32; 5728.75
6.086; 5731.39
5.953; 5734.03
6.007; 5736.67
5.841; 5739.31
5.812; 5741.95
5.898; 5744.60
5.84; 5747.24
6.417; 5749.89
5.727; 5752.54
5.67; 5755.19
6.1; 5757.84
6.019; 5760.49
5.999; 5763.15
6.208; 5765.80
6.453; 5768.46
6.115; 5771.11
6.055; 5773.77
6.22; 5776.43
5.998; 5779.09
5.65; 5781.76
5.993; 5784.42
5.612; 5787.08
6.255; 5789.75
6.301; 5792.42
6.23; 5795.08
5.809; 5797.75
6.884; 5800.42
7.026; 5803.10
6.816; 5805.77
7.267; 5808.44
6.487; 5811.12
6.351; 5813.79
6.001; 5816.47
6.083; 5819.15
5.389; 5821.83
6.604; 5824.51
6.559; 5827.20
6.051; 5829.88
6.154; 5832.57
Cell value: -1.36 angstroms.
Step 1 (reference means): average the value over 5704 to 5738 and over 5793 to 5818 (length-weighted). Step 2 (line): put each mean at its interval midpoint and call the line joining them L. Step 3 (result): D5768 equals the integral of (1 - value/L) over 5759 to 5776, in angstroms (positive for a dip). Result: 0.39 angstroms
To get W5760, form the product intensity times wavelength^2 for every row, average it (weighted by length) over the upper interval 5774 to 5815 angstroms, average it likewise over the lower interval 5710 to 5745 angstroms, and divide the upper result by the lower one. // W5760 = 1.08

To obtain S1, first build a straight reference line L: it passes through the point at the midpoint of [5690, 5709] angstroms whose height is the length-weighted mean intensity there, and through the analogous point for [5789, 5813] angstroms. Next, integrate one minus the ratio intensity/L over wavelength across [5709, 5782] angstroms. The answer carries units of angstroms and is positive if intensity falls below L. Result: 1.62 angstroms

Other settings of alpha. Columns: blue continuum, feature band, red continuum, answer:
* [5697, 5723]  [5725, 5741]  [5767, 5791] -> -0.3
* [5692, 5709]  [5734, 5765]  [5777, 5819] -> 0.5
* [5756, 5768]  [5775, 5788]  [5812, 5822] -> 0.4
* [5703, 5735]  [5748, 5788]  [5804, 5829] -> 1.1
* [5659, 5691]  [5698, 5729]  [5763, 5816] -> 0.7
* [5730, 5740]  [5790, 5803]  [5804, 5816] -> 0.4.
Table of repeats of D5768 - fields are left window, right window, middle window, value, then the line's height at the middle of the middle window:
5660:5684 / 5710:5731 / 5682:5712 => 1.1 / 5.99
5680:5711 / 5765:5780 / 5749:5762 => 0.3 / 6.09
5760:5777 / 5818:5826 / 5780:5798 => 0.3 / 6.11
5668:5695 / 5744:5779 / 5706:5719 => 0.4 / 5.96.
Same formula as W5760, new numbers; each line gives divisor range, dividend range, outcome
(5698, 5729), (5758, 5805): 1.07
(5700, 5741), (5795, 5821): 1.13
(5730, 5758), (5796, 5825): 1.11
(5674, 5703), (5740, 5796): 1.05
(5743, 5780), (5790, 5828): 1.08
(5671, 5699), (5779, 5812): 1.12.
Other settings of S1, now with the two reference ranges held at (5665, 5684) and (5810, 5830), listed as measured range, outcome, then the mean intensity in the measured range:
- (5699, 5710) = 0.53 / 5.71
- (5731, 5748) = 0.41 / 5.92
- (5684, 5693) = 0.14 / 5.87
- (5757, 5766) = 0.05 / 6.06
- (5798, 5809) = -1.24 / 6.86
